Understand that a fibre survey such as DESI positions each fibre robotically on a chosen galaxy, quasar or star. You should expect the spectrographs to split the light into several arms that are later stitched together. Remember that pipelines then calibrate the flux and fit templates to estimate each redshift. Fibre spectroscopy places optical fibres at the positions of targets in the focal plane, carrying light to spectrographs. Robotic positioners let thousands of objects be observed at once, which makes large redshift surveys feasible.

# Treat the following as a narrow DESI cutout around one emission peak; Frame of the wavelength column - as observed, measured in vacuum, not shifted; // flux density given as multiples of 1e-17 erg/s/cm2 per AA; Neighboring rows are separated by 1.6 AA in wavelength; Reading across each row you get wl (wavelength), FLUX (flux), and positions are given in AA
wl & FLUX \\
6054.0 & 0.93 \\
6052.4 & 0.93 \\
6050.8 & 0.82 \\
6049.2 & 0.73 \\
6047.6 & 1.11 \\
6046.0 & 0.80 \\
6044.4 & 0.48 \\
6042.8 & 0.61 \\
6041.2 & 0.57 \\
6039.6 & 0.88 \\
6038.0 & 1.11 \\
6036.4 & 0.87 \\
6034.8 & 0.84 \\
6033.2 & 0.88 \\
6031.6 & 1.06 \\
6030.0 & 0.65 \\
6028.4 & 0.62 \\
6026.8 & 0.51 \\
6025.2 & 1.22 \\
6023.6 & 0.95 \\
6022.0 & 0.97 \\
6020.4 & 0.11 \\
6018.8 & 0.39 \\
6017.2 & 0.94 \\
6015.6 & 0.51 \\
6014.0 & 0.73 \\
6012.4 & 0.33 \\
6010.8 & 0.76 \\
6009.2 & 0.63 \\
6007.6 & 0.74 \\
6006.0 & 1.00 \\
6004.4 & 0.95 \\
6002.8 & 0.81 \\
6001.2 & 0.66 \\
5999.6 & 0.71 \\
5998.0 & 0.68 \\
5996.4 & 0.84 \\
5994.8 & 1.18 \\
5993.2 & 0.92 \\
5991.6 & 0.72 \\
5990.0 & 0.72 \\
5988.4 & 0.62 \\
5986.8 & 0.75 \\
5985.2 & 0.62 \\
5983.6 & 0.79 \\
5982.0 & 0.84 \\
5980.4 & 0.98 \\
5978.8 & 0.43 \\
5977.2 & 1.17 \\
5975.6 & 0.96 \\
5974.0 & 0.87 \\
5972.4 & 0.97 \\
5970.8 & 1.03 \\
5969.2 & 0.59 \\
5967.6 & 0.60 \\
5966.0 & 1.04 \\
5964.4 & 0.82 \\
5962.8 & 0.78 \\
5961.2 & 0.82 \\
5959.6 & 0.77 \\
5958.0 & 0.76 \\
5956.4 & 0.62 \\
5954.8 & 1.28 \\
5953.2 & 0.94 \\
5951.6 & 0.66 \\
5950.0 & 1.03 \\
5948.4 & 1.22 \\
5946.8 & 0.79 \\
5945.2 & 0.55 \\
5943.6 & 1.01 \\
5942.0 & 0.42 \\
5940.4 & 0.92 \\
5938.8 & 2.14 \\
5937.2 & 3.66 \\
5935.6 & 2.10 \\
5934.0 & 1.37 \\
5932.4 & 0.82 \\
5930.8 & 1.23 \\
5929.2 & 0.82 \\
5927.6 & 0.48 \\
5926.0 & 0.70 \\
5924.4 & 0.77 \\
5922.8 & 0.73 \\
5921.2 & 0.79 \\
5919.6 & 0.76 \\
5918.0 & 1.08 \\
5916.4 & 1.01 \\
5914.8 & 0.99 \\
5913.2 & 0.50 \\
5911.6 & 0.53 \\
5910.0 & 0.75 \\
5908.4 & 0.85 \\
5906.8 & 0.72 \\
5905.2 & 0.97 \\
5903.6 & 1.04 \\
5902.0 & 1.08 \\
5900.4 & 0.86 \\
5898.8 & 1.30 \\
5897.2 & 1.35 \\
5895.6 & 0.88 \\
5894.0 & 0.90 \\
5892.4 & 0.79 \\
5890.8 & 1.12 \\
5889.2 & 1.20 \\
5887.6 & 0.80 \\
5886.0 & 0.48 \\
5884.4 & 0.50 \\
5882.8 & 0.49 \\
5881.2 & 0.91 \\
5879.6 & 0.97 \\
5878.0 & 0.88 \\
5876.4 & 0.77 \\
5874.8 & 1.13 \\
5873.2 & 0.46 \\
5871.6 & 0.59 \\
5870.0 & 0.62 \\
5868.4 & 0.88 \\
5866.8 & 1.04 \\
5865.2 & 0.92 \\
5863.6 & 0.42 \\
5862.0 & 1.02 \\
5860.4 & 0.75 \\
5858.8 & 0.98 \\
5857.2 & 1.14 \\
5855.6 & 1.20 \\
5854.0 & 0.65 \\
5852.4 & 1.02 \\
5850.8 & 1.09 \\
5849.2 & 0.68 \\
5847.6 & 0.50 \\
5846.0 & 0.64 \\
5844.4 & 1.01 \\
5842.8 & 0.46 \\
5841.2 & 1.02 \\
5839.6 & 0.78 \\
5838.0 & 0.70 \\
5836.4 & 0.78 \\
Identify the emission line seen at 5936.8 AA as H-beta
